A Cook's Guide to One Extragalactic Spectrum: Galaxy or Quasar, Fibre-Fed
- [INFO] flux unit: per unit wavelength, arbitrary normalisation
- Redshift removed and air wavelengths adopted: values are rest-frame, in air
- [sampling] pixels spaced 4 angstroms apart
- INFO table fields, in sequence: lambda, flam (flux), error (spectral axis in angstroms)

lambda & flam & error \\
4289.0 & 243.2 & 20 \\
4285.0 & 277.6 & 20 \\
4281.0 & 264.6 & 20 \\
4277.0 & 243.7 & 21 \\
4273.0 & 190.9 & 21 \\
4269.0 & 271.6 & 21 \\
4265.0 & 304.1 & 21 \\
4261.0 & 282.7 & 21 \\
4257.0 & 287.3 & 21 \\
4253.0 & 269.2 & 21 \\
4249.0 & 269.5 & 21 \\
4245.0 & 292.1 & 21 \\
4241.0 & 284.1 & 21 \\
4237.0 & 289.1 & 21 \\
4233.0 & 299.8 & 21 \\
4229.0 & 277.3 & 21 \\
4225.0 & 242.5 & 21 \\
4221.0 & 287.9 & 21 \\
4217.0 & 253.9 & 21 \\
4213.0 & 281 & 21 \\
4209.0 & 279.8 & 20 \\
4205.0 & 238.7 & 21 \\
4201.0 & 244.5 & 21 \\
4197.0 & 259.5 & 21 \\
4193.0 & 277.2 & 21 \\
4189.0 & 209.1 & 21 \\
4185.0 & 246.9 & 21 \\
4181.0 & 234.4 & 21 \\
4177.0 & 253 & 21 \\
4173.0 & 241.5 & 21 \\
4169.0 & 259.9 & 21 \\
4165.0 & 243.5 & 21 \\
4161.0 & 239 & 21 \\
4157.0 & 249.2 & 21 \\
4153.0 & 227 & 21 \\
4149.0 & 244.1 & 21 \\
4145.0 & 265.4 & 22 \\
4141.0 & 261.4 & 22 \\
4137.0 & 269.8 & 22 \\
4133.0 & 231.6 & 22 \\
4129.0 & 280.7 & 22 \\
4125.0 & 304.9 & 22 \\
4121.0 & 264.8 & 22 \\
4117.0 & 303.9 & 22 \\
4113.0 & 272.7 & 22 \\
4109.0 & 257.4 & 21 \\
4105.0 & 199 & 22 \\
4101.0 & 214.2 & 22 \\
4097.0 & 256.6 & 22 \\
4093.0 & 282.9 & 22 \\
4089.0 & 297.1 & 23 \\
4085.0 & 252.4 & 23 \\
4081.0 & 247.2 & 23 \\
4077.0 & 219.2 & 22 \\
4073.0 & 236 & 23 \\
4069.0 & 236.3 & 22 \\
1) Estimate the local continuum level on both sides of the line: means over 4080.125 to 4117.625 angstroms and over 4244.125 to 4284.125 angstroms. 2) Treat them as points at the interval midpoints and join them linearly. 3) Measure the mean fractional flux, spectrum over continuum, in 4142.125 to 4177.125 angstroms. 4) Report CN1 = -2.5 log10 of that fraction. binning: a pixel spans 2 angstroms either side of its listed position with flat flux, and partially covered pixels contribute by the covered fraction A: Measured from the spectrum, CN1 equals 0.06 mag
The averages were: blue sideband 257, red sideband 267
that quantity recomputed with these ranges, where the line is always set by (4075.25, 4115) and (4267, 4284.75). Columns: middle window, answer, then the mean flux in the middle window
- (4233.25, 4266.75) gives -0.16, 285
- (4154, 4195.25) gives 0.01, 245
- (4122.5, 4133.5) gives -0.12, 278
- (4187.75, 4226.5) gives -0.05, 259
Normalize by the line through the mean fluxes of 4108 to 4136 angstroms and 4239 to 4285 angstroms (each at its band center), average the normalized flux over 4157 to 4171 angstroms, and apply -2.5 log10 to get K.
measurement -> 0.10 mag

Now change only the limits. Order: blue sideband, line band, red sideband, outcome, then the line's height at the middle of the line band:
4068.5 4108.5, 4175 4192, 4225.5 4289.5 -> 0.09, 260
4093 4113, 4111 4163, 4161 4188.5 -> -0.09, 242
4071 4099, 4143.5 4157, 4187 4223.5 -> 0.05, 258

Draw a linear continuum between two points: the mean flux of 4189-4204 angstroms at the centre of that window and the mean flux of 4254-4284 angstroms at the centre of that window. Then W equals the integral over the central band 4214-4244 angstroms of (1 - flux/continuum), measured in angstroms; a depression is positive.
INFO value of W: -2.3 angstroms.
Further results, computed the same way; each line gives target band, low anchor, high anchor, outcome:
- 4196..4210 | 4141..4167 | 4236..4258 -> 0.58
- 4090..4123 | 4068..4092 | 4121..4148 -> 0.12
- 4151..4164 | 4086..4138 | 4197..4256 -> 1.38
